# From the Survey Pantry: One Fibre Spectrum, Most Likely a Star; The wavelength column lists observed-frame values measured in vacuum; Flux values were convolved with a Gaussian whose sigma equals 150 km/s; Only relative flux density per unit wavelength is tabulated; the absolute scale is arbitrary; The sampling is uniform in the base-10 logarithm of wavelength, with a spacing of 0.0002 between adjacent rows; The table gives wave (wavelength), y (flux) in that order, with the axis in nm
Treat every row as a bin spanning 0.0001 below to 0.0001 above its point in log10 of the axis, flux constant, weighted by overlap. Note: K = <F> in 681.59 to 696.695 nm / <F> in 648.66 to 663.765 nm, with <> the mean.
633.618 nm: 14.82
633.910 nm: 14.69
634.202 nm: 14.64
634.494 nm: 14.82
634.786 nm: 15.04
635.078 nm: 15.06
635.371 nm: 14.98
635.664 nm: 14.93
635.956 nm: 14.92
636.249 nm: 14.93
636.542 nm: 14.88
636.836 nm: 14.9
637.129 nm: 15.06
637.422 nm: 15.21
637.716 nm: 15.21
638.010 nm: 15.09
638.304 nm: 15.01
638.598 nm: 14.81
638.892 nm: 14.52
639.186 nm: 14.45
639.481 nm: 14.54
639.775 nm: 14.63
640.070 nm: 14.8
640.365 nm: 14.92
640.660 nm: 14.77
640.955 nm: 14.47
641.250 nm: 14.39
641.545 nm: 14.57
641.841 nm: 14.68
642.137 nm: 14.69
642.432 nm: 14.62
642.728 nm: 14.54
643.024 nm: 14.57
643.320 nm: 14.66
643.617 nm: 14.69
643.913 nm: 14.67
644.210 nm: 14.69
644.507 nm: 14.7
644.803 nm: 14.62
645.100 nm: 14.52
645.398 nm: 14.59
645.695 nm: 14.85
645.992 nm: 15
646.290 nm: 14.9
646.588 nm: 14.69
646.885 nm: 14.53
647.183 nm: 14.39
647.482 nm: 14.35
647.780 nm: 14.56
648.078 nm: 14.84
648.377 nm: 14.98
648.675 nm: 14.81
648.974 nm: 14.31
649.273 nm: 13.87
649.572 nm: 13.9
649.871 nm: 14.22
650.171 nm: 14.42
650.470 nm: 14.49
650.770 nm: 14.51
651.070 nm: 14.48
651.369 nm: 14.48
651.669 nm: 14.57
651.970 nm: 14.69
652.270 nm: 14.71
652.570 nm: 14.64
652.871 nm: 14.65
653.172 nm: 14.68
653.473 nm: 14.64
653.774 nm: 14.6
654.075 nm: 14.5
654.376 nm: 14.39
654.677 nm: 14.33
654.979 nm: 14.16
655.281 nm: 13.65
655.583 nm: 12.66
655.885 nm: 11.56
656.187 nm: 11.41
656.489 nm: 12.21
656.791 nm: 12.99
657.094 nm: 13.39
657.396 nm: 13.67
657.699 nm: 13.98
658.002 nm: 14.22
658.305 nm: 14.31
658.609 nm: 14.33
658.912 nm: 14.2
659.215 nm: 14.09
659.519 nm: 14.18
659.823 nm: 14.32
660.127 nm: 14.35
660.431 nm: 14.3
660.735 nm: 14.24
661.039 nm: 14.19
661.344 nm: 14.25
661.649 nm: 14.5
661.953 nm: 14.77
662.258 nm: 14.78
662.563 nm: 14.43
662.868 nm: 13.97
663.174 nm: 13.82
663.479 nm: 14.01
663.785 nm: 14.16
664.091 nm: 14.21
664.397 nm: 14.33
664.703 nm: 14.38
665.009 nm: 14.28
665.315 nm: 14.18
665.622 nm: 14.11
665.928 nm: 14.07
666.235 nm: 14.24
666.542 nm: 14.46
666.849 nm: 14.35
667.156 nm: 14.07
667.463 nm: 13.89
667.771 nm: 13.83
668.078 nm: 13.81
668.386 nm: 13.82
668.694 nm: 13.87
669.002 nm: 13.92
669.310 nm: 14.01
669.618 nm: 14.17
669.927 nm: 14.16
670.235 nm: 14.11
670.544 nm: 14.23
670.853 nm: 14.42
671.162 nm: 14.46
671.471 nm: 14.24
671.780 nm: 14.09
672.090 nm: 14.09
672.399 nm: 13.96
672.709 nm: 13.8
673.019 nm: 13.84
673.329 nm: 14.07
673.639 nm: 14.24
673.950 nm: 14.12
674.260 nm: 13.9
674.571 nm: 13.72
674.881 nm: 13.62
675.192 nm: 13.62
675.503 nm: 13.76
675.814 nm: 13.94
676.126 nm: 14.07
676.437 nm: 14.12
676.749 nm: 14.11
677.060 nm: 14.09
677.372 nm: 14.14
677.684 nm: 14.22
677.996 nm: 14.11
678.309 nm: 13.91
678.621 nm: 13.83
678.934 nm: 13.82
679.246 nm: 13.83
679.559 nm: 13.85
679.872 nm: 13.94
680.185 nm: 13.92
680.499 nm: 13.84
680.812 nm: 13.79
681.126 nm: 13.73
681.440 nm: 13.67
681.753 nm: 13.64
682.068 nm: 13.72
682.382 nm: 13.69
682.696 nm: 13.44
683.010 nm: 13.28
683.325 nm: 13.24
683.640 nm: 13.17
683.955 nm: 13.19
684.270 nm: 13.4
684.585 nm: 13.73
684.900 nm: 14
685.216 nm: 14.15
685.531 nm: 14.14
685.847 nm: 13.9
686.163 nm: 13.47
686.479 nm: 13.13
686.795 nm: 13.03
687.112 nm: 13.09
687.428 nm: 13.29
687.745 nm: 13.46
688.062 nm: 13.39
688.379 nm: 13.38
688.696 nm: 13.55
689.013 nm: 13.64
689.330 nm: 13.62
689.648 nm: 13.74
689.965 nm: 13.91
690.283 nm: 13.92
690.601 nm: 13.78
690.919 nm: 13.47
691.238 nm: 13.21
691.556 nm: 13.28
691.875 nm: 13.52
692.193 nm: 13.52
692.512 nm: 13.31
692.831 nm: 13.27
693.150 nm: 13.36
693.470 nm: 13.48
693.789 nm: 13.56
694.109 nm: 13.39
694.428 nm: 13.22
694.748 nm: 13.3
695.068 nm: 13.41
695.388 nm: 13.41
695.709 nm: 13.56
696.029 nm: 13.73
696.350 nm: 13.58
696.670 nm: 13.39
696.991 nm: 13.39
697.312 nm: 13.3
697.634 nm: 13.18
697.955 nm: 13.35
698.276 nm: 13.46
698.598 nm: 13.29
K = 0.96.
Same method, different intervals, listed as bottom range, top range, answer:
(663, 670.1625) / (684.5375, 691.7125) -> 0.96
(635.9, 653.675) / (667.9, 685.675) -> 0.95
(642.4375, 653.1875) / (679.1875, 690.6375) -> 0.93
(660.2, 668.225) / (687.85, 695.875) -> 0.95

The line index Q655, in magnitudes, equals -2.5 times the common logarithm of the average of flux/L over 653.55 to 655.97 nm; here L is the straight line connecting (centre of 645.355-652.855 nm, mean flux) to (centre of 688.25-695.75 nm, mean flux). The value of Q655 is 0.05 mag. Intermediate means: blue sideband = 14.6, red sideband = 13.5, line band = 13.8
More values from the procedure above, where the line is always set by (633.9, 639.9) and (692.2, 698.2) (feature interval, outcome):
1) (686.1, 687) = 0.037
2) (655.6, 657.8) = 0.133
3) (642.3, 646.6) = 0.000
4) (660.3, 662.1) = -0.009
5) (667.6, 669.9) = 0.011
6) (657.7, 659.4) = 0.010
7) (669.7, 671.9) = -0.017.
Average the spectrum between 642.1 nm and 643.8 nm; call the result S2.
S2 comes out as 14.6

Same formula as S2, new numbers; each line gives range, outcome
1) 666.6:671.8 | 14.1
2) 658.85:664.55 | 14.3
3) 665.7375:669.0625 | 14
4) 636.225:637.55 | 15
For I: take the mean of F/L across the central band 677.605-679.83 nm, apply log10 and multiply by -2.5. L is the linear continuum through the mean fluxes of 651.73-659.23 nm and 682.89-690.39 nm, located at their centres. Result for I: -0.02 mag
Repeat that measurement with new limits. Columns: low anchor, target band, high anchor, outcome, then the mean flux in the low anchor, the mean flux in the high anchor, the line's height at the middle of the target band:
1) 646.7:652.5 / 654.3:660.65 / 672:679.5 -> 0.05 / 14.5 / 14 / 14.3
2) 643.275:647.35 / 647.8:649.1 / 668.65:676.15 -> -0.01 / 14.7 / 14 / 14.6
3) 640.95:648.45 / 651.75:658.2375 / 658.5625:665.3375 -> 0.05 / 14.6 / 14.3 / 14.4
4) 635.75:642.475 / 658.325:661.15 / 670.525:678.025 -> 0.01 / 14.8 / 14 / 14.3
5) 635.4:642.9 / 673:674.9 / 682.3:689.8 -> -0.01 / 14.8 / 13.5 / 13.8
